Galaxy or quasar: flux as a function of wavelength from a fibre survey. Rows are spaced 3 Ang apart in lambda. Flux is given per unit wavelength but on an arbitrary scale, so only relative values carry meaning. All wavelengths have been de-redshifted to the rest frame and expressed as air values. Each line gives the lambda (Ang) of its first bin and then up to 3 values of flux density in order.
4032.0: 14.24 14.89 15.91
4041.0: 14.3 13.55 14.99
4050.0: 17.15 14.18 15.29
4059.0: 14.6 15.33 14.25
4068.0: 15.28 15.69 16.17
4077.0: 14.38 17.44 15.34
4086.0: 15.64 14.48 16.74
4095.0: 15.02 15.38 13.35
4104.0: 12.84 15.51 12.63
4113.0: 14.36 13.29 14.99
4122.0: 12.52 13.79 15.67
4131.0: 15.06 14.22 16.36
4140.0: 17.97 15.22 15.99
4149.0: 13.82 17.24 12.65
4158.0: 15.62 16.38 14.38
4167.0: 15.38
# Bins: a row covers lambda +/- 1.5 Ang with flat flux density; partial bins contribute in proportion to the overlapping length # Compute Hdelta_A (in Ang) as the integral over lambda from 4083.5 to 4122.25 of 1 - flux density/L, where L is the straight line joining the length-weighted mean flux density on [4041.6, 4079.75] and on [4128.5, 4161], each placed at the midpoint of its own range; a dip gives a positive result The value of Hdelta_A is 2.1 Ang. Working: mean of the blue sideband 15.1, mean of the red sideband 15.5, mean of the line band 14.5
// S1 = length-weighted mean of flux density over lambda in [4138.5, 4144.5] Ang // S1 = 16.6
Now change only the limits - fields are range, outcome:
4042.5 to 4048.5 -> 14.3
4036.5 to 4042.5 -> 15.1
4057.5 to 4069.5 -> 14.9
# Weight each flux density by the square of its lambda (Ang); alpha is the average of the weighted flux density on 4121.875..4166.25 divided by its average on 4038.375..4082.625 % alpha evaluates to 1.0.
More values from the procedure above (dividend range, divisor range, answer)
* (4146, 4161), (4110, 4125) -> 1.12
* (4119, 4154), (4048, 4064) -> 1.04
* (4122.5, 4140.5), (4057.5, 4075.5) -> 1.03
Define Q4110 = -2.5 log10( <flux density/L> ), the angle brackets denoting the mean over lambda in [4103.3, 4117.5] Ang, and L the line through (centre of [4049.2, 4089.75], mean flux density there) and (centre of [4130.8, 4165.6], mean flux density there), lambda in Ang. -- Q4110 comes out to 0.120 mag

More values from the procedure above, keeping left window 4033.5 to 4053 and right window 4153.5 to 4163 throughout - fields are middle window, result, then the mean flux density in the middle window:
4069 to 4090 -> -0.04 mag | 15.6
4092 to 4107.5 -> 0.03 mag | 14.6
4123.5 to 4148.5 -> -0.04 mag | 15.5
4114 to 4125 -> 0.10 mag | 13.7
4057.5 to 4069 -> 0.01 mag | 14.8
